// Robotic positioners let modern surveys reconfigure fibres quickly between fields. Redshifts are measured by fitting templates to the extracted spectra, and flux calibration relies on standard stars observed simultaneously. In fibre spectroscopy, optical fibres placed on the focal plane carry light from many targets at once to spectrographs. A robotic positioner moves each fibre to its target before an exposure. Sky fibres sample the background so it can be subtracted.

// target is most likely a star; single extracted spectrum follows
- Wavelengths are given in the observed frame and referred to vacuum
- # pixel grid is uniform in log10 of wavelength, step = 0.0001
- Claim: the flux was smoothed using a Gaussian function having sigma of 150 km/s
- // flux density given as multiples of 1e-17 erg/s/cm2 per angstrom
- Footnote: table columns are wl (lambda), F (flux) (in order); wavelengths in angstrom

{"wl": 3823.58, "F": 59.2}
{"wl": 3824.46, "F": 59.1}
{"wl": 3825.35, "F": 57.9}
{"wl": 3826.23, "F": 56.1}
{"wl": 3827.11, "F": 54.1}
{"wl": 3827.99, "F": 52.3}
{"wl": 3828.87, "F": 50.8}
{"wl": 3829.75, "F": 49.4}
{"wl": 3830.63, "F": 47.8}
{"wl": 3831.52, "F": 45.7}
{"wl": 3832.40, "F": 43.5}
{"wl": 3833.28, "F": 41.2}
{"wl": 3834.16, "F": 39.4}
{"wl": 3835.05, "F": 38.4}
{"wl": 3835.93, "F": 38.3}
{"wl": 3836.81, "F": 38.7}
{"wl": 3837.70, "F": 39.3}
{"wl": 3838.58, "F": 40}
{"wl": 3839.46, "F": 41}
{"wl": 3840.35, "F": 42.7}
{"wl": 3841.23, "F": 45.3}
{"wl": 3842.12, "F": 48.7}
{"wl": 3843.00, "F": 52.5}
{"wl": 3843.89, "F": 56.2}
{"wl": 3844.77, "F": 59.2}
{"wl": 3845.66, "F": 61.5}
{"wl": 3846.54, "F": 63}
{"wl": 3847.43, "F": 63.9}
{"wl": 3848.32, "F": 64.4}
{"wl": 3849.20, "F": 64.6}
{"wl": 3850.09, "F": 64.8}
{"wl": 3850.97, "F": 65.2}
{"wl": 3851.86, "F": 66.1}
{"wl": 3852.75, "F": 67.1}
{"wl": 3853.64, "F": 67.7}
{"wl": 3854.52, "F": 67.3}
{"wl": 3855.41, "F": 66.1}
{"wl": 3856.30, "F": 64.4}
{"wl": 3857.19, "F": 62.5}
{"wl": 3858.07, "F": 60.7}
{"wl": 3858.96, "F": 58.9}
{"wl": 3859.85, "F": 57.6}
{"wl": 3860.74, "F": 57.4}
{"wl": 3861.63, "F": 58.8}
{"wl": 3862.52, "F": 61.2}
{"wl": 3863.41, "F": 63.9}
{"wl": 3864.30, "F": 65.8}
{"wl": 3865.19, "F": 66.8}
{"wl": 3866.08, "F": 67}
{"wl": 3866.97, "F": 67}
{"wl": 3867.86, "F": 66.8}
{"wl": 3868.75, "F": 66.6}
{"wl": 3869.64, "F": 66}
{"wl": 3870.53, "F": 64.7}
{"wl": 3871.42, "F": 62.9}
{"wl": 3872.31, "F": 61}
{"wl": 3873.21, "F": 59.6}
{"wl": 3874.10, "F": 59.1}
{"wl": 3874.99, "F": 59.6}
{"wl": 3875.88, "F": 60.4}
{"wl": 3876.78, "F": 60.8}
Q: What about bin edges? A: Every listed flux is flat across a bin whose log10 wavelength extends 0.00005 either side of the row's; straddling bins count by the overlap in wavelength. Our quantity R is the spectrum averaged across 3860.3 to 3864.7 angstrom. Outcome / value 61.3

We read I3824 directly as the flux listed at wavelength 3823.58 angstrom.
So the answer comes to 59.2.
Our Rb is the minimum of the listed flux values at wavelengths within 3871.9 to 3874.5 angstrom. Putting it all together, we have 59.1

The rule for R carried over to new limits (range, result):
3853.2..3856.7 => 66.5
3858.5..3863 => 58.7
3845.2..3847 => 62.1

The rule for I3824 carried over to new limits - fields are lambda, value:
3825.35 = 57.9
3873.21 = 59.6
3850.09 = 64.8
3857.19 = 62.5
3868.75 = 66.6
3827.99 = 52.3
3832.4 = 43.5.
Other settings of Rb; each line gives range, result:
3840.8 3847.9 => 45.3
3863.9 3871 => 64.7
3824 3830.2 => 49.4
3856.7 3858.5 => 60.7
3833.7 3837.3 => 38.3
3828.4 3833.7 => 41.2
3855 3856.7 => 64.4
